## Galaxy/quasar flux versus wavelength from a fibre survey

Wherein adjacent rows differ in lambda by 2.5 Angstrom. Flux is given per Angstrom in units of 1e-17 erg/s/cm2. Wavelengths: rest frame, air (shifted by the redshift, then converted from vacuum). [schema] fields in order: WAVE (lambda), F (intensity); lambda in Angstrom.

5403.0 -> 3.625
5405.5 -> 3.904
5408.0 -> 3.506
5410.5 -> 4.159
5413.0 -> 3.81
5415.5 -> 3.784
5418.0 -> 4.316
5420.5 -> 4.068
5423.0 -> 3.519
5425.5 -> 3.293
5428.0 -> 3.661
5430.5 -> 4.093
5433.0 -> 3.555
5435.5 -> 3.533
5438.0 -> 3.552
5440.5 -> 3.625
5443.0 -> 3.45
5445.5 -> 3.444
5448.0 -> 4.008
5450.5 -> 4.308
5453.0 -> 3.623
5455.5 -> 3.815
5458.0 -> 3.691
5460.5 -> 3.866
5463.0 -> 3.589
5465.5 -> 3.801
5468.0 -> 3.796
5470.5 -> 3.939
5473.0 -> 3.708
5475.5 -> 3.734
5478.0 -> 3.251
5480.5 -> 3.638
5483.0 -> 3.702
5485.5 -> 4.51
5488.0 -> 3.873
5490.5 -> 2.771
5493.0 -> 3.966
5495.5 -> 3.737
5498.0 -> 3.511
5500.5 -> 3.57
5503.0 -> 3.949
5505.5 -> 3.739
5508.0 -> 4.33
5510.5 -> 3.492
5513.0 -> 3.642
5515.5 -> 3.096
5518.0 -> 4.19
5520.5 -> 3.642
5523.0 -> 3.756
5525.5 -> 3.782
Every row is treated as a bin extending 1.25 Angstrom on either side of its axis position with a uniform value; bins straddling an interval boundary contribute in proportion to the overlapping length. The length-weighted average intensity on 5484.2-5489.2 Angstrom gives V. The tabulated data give 4.19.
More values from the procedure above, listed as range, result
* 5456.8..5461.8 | 3.78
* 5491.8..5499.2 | 3.74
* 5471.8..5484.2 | 3.61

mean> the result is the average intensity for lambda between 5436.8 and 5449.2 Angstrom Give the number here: 3.61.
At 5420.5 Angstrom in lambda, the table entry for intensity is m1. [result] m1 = 4.068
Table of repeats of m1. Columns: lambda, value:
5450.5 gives 4.308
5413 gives 3.81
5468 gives 3.796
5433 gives 3.555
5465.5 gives 3.801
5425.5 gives 3.293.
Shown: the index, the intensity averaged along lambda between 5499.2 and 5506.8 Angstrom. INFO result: 3.75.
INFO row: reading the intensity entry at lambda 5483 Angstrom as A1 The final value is 3.702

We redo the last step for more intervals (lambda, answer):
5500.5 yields 3.57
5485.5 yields 4.51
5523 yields 3.756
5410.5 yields 4.159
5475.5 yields 3.734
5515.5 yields 3.096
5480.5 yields 3.638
